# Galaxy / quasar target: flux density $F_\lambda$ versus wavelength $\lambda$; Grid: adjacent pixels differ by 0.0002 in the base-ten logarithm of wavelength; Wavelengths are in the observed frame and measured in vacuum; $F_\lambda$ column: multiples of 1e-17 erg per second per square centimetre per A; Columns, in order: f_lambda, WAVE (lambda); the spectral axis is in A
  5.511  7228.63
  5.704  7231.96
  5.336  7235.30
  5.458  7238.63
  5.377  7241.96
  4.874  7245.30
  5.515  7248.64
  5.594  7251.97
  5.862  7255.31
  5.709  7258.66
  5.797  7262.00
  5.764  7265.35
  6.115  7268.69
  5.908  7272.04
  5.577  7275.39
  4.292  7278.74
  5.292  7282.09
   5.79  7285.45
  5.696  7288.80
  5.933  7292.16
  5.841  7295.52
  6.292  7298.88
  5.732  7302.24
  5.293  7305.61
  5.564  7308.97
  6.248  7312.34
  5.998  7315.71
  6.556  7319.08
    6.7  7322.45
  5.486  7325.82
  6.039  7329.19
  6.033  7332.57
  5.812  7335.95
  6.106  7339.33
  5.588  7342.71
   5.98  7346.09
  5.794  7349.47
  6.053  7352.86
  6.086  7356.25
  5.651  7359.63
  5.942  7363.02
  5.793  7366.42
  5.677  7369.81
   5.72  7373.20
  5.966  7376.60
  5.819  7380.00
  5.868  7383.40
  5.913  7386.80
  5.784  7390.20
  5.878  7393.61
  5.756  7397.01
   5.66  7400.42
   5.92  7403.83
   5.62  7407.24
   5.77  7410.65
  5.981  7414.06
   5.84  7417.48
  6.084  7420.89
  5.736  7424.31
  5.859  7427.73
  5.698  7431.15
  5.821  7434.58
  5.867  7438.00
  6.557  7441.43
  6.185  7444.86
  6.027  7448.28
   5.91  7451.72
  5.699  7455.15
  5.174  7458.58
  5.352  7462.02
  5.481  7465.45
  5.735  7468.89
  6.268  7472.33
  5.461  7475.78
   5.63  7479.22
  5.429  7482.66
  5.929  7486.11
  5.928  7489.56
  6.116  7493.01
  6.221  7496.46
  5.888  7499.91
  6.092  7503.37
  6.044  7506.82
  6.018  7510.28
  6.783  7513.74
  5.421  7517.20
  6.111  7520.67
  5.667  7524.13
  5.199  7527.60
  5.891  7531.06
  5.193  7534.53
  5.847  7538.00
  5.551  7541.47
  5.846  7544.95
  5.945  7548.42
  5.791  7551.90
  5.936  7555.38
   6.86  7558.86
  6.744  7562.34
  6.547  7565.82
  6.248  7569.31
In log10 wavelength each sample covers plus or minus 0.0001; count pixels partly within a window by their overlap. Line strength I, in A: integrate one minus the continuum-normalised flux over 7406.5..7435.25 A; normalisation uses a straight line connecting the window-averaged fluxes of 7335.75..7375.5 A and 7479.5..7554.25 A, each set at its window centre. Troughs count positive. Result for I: 0.1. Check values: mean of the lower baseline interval 5.85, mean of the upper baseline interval 5.85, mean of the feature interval 5.83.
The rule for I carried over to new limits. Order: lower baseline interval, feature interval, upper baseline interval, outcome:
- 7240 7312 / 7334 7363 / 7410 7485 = -1.0 A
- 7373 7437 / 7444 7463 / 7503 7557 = 0.4 A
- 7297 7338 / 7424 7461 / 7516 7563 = 0.3 A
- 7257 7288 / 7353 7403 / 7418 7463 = -0.7 A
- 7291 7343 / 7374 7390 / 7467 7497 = 0.1 A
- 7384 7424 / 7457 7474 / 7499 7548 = 0.7 A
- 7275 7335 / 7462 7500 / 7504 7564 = 0.7 A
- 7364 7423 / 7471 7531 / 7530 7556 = -1.3 A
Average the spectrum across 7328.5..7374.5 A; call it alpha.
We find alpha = 5.87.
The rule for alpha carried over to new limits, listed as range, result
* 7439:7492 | 5.79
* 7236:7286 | 5.52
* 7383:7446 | 5.88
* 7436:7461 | 5.9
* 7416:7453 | 5.96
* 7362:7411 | 5.8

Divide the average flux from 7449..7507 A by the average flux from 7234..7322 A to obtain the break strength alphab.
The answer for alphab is 1.02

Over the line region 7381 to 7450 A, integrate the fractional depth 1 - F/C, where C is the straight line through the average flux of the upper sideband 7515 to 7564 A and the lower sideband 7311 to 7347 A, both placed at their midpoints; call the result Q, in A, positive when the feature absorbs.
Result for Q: 1.0 A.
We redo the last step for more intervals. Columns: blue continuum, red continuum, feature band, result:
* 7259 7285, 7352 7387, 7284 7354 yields -2.8 A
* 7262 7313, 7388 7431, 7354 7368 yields -0.3 A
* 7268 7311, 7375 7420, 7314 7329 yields -1.3 A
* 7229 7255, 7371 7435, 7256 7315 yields -1.7 A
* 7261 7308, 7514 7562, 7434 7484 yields 0.1 A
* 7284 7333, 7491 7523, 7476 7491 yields 0.9 A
